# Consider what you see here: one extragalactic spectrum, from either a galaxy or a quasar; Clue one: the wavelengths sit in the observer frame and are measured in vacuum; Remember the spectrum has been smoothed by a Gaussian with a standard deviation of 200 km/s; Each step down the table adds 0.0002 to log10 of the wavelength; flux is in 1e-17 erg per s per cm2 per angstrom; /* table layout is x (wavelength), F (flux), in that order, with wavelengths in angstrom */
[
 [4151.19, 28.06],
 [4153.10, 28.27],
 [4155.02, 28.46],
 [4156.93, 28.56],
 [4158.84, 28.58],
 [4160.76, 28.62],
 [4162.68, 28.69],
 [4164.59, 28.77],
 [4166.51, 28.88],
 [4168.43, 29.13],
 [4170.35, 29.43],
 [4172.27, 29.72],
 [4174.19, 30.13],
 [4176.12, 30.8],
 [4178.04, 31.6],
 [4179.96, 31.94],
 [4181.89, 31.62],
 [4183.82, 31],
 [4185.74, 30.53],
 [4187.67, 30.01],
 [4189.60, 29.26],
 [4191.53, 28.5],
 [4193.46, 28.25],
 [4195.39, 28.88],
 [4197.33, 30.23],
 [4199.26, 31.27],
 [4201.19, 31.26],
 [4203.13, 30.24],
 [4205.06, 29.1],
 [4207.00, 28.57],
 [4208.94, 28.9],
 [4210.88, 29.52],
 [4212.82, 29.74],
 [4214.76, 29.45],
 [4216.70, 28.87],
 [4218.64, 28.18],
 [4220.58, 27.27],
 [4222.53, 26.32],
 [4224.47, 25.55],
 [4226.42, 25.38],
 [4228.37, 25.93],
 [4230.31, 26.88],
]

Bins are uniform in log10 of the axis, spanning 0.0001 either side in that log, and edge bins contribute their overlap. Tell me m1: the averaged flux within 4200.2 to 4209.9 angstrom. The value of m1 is 29.6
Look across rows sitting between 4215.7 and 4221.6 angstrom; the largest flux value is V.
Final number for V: 28.87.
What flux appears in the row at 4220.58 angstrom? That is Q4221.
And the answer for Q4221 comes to 27.27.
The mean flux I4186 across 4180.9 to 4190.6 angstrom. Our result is 30.5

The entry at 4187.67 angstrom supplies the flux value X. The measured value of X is 30.01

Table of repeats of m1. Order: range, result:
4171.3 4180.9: 30.8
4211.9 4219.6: 29.1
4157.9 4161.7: 28.6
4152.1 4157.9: 28.4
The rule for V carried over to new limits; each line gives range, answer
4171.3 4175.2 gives 30.13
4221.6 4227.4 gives 26.32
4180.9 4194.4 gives 31.62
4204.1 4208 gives 29.1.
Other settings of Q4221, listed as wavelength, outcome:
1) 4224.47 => 25.55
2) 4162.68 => 28.69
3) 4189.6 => 29.26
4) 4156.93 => 28.56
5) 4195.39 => 28.88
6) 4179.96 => 31.94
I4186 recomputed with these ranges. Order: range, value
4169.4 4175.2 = 29.7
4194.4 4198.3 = 29.5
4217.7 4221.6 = 27.7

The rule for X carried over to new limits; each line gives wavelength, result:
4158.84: 28.58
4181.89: 31.62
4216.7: 28.87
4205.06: 29.1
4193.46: 28.25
